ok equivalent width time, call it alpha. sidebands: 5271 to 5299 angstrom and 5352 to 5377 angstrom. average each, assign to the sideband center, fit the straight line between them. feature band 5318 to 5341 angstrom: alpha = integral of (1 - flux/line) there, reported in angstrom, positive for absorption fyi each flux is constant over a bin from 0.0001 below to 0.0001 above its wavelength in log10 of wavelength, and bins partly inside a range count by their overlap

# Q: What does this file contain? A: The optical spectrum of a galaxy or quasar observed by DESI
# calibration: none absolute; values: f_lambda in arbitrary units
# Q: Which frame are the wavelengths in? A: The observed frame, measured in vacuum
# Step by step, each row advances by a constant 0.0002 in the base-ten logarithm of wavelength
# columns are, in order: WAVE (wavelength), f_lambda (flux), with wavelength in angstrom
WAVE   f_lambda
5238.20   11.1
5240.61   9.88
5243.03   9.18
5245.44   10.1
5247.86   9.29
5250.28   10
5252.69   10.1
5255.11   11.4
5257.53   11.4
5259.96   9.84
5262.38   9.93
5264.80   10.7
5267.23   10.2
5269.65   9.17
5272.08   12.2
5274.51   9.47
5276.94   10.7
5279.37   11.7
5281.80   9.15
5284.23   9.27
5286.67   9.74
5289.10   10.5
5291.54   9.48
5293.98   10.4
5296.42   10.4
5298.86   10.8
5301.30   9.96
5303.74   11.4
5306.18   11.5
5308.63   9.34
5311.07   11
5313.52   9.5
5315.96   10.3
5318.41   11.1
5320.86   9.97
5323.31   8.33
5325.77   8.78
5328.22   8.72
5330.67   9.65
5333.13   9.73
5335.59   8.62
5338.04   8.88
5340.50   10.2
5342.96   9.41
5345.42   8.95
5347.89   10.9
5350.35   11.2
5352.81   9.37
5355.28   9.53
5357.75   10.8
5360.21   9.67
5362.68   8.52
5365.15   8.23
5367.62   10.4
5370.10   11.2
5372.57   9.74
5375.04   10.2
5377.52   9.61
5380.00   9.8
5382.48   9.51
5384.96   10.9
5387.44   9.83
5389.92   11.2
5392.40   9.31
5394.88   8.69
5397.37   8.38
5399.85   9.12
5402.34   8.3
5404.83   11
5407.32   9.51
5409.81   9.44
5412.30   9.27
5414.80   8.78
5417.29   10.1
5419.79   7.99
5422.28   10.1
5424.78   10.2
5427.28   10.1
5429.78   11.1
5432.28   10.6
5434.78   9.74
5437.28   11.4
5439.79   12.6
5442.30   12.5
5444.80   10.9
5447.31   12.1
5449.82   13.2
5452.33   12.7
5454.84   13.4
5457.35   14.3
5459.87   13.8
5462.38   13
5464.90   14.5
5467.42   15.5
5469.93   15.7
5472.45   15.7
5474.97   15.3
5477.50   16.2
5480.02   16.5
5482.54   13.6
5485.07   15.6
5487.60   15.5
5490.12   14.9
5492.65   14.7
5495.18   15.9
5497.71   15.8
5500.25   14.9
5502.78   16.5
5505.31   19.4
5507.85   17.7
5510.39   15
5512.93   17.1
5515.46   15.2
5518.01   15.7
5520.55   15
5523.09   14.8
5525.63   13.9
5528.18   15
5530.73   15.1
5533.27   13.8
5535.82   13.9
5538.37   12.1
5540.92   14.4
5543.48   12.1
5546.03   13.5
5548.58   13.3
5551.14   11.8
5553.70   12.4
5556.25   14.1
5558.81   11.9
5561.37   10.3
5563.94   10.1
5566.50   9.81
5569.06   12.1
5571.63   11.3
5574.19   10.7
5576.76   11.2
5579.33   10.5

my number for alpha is 1.6 angstrom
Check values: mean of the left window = 10.3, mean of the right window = 9.77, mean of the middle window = 9.31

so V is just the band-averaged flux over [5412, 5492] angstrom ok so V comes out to 12.8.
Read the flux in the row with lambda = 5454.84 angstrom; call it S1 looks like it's 13.4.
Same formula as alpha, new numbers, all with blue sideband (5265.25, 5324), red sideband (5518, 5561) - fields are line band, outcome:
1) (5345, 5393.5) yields 5.60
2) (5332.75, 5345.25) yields 1.78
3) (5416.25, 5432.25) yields 2.70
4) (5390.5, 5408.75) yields 3.77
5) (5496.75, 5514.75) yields -4.79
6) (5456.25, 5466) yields -1.07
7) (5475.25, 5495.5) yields -3.95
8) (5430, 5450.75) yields 1.10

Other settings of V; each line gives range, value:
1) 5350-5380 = 9.83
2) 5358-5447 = 9.98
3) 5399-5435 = 9.69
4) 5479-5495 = 15.2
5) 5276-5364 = 9.92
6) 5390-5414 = 9.31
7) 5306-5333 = 9.77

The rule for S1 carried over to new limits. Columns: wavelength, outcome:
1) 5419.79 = 7.99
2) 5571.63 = 11.3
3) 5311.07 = 11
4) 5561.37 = 10.3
